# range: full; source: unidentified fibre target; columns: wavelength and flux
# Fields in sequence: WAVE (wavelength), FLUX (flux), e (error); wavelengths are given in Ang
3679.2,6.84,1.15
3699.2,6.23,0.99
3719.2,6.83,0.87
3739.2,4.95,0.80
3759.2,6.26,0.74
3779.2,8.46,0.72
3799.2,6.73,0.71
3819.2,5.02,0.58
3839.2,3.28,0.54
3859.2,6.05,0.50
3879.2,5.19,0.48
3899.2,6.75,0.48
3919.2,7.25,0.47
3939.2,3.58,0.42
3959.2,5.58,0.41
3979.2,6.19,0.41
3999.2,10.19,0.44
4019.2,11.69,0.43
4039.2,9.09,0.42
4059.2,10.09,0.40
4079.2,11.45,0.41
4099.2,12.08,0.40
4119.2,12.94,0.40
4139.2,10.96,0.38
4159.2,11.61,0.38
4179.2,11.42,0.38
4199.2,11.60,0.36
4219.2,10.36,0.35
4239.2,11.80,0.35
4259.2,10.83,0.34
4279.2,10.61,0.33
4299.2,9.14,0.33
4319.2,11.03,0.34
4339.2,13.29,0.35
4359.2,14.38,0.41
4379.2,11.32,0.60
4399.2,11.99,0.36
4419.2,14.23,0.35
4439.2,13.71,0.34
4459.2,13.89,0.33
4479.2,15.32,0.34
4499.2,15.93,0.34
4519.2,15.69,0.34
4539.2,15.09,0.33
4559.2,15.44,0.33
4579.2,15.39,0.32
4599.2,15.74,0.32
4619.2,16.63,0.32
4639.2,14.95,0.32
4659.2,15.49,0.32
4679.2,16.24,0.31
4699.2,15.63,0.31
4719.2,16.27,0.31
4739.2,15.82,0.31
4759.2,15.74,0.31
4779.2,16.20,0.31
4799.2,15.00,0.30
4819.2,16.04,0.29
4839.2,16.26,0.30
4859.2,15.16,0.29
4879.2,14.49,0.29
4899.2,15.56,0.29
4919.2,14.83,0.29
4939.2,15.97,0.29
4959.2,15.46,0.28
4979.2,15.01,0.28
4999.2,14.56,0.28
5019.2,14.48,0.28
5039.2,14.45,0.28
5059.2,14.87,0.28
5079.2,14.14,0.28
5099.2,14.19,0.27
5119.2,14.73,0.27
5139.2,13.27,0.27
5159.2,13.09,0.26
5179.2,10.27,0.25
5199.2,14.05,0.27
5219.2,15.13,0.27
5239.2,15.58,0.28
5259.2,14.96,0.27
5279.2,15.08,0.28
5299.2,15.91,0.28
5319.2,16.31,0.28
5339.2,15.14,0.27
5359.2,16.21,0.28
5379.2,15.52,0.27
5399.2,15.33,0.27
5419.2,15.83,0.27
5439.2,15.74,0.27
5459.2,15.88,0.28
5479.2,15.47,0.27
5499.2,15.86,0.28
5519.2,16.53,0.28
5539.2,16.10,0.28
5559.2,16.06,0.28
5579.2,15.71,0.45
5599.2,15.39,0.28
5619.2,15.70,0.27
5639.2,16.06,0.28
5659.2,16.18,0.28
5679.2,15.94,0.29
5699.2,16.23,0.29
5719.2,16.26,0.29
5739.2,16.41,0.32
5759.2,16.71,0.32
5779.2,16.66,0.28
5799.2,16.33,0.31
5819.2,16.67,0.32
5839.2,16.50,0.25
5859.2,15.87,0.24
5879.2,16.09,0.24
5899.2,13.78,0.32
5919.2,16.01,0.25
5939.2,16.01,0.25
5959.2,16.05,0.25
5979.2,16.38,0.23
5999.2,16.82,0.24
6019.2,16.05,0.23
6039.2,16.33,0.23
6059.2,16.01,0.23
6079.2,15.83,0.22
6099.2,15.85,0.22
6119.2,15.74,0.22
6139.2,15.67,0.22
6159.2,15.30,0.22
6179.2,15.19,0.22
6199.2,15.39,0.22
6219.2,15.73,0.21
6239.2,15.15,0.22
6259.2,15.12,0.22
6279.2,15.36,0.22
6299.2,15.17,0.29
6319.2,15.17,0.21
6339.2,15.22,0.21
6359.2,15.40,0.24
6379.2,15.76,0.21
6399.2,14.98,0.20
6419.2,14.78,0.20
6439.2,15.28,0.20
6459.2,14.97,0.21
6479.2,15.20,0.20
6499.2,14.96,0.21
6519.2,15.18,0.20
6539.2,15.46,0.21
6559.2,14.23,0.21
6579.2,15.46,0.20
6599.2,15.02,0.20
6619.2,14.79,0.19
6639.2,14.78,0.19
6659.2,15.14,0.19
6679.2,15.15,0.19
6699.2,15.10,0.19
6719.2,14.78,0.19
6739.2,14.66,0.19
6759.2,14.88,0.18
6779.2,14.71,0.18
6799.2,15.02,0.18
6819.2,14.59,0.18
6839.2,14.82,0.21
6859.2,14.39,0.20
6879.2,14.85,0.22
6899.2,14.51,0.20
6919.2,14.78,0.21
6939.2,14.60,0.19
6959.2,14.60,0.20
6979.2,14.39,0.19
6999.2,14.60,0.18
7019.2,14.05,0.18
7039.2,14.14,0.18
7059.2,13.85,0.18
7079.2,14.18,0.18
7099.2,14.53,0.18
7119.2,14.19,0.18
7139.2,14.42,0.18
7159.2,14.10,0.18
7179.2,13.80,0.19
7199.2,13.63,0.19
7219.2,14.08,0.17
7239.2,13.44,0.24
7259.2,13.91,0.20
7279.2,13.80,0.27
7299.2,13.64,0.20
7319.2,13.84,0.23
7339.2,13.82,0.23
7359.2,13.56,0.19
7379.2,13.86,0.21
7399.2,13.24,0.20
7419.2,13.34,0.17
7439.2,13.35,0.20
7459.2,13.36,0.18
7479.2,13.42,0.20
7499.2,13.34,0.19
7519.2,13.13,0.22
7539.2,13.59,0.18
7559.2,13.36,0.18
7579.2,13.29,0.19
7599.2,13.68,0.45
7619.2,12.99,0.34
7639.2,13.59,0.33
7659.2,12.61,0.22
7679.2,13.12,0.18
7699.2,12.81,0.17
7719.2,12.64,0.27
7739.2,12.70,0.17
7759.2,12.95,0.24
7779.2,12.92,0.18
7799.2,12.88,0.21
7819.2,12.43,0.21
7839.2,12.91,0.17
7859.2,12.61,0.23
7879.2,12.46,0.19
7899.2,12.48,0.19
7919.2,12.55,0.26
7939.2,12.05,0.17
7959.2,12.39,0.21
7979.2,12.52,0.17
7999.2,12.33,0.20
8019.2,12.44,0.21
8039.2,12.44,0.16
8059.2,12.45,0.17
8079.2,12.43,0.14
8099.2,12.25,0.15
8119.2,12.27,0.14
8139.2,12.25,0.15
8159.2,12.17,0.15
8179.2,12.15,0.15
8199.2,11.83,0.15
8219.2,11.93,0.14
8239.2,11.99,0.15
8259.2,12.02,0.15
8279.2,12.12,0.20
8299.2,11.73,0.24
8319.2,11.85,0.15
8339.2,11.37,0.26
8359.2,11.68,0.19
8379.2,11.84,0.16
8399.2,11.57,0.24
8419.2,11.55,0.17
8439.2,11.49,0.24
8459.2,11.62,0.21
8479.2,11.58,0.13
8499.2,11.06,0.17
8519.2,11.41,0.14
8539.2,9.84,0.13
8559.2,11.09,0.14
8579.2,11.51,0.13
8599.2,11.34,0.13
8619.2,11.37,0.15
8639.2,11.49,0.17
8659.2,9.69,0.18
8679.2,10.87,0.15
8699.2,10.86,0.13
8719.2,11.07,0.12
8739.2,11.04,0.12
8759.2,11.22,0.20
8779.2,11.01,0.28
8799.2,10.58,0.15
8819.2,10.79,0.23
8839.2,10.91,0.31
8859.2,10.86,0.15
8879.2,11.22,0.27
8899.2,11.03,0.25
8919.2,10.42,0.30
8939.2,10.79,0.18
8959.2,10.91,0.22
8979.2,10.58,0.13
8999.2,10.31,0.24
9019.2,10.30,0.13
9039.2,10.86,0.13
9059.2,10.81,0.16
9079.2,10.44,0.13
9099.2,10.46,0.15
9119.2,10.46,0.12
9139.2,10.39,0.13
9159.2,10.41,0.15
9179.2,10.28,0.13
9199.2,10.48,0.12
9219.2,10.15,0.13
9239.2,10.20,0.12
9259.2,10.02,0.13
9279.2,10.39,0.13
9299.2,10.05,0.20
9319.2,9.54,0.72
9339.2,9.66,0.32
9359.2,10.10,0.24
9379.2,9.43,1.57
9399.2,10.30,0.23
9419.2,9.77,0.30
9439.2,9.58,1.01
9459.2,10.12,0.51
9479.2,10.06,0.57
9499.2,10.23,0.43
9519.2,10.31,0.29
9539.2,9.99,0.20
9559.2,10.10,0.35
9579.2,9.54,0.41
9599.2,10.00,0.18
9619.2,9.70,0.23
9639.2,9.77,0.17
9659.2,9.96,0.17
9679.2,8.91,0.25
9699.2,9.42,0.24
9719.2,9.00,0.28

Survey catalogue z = 0.000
